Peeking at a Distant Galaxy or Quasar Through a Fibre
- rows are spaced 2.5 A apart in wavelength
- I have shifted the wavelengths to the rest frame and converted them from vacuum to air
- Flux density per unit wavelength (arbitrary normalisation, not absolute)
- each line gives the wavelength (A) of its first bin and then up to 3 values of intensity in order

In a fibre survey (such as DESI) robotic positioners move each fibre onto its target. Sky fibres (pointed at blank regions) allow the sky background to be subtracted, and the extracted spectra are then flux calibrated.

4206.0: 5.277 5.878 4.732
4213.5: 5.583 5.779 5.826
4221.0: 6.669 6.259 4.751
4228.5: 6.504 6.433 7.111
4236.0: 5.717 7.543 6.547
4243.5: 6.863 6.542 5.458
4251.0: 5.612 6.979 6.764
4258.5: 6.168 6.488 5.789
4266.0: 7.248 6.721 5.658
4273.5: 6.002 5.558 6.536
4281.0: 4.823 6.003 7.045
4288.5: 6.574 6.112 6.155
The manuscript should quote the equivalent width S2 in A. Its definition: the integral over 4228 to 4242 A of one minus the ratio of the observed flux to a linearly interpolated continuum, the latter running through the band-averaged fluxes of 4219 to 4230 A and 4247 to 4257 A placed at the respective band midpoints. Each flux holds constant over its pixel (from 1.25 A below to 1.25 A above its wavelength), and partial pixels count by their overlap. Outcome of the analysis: -1.3 A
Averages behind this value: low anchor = 6.04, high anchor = 6.2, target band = 6.65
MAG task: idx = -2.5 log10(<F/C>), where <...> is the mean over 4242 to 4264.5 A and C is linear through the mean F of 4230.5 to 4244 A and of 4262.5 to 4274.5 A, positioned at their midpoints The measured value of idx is 0.03 mag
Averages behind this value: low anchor 6.71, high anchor 6.3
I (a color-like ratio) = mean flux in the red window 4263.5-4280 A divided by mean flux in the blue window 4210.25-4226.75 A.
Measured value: 1.09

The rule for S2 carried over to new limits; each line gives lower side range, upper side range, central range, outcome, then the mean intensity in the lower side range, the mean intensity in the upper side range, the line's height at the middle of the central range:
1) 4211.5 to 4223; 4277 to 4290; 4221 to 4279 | -2.69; 5.9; 6.18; 6.04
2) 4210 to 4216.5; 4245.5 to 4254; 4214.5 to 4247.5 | -3.79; 5.34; 6.04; 5.68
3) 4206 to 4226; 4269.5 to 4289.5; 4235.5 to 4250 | -1.54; 5.72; 6.03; 5.85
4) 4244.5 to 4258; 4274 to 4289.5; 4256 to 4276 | -0.32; 6.28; 6.08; 6.18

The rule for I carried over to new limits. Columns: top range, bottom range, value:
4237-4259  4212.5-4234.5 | 1.07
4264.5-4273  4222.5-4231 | 1.09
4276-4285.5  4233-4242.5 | 0.87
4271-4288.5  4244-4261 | 0.95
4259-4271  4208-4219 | 1.17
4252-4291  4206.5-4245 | 1.02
